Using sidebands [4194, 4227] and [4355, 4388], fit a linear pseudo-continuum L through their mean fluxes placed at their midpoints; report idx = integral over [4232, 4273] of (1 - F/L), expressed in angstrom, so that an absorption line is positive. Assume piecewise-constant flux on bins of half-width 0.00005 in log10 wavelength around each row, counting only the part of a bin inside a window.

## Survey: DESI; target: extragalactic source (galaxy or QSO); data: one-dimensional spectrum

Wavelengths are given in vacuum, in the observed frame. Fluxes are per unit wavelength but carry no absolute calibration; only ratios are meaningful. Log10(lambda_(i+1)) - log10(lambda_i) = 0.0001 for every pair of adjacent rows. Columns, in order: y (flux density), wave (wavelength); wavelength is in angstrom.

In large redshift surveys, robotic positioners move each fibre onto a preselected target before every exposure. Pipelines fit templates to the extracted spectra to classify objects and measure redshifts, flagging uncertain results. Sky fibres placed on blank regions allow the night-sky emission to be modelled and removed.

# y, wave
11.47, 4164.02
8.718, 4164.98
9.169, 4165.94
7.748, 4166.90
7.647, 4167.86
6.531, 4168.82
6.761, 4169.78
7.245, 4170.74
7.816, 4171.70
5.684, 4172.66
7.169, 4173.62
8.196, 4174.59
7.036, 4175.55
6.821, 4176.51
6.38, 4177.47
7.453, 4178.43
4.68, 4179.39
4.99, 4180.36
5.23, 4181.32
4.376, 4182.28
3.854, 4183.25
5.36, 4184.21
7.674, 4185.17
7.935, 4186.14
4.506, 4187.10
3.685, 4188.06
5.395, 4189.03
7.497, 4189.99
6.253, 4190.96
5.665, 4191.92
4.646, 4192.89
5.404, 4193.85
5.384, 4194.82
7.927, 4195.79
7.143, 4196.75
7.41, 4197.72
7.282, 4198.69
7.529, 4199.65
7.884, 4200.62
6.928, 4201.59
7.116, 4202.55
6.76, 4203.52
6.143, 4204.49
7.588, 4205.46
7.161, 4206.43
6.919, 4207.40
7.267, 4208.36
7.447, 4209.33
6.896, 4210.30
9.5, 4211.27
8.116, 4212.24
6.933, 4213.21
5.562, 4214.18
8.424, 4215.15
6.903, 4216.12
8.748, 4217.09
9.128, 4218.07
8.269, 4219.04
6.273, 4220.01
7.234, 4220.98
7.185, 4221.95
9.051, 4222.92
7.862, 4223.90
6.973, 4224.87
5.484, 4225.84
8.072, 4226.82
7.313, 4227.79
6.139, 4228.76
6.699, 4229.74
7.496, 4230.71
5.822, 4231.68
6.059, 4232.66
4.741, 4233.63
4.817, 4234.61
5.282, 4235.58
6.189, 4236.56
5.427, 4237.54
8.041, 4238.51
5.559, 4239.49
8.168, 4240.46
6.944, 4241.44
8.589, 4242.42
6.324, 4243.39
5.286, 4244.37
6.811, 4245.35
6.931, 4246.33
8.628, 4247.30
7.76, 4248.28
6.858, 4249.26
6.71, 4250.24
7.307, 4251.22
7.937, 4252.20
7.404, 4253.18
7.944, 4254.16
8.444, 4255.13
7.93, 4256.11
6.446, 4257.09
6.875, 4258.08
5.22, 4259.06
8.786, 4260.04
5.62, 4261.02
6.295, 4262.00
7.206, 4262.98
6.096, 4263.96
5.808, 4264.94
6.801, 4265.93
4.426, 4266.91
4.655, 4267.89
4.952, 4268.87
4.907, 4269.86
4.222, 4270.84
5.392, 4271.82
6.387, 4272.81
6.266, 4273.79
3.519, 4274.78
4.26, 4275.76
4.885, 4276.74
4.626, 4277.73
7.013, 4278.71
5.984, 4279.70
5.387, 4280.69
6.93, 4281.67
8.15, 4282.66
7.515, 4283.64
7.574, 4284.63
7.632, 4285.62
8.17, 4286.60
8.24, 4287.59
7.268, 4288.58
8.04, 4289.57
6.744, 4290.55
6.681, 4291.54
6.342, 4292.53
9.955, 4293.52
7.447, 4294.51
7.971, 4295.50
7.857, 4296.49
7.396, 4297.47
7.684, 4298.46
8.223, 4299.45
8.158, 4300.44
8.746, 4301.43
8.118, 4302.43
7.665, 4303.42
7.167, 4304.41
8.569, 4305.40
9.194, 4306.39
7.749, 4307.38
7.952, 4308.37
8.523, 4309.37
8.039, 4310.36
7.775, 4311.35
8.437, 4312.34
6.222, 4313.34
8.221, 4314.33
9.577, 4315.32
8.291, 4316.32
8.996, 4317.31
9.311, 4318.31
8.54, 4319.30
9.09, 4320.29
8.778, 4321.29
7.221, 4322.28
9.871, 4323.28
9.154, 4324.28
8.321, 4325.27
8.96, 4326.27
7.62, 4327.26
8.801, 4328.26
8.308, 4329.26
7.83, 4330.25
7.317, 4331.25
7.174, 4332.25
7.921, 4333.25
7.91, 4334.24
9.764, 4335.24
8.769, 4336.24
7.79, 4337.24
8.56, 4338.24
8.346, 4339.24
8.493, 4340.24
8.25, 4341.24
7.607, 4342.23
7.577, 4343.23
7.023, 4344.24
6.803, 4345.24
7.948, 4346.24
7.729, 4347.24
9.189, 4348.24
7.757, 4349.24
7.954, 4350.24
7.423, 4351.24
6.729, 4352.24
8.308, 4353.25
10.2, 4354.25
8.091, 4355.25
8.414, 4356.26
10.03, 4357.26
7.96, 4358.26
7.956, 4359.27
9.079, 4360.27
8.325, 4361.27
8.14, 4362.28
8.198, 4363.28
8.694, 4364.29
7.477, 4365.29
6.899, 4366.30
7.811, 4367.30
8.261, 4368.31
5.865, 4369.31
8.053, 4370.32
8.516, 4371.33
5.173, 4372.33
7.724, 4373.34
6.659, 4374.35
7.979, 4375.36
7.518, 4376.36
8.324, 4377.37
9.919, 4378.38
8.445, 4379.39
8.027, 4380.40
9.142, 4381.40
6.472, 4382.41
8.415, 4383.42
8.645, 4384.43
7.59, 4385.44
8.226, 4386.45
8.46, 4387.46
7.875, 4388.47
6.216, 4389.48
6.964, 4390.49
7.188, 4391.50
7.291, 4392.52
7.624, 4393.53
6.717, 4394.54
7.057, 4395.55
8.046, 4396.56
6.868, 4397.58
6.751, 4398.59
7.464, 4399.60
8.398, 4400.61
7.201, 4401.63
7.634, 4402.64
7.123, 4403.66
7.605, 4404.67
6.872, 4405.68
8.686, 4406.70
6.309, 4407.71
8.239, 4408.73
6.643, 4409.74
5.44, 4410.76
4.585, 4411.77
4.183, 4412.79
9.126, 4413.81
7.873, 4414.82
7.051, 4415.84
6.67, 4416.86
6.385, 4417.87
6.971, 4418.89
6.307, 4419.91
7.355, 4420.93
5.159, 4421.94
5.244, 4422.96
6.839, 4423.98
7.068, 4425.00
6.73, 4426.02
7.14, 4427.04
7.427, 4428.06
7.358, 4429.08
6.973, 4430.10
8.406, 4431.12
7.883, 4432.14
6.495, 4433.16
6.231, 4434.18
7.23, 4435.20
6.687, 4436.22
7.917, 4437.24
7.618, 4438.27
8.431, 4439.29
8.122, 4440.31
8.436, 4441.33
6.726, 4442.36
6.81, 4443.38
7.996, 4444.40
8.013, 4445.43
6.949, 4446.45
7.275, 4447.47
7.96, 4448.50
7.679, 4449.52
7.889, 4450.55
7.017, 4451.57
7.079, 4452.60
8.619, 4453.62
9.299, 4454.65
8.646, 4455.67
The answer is 5.7 angstrom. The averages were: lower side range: 7.34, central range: 6.48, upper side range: 8.01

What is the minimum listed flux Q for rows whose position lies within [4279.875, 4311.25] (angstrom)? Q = 5.387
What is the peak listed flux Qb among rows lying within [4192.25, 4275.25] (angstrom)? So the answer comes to 9.5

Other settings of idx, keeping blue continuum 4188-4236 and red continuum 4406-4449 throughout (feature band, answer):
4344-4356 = -1.63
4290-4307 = -2.22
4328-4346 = -2.58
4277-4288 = -0.02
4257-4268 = 1.12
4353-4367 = -2.77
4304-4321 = -3.33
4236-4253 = -0.25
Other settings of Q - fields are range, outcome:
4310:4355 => 6.222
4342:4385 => 5.173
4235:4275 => 3.519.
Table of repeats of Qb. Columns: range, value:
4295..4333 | 9.871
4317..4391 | 10.2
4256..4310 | 9.955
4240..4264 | 8.786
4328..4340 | 9.764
